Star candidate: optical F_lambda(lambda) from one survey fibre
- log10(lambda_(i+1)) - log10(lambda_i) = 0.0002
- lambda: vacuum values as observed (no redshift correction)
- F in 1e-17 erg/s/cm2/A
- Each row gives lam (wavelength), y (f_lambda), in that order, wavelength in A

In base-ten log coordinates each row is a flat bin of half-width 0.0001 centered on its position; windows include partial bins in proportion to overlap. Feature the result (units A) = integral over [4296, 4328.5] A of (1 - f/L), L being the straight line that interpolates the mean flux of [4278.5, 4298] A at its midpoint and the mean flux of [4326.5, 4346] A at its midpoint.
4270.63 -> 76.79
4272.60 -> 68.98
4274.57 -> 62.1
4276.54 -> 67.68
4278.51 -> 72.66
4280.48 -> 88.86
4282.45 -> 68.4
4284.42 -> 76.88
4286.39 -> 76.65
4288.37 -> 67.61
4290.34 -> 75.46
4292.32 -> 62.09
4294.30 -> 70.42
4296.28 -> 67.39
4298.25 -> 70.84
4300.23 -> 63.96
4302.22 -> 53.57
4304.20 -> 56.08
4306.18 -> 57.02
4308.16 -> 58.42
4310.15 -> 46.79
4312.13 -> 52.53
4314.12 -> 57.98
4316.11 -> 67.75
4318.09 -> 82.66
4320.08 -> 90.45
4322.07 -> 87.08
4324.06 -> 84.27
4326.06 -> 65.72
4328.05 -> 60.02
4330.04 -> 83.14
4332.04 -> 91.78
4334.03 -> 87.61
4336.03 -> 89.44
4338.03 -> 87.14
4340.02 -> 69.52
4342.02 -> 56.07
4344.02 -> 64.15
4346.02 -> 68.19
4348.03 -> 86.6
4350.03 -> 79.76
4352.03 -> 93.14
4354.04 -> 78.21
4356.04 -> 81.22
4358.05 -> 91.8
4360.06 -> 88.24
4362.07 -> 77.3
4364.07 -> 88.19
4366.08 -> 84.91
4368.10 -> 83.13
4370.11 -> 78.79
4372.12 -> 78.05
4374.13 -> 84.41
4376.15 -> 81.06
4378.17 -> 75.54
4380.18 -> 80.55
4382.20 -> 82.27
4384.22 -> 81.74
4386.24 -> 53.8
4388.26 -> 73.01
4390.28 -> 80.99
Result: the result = 3.6 A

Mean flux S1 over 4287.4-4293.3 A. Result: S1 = 68.4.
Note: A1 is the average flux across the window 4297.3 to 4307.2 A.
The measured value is 60.2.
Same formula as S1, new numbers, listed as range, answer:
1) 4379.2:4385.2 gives 81.5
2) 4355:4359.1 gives 86.4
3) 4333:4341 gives 83.6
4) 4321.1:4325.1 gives 85.3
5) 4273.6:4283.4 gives 72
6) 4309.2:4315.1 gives 52.5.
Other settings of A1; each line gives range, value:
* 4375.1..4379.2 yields 78.3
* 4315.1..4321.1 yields 80.3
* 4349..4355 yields 83.8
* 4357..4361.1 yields 89.7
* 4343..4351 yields 74.6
